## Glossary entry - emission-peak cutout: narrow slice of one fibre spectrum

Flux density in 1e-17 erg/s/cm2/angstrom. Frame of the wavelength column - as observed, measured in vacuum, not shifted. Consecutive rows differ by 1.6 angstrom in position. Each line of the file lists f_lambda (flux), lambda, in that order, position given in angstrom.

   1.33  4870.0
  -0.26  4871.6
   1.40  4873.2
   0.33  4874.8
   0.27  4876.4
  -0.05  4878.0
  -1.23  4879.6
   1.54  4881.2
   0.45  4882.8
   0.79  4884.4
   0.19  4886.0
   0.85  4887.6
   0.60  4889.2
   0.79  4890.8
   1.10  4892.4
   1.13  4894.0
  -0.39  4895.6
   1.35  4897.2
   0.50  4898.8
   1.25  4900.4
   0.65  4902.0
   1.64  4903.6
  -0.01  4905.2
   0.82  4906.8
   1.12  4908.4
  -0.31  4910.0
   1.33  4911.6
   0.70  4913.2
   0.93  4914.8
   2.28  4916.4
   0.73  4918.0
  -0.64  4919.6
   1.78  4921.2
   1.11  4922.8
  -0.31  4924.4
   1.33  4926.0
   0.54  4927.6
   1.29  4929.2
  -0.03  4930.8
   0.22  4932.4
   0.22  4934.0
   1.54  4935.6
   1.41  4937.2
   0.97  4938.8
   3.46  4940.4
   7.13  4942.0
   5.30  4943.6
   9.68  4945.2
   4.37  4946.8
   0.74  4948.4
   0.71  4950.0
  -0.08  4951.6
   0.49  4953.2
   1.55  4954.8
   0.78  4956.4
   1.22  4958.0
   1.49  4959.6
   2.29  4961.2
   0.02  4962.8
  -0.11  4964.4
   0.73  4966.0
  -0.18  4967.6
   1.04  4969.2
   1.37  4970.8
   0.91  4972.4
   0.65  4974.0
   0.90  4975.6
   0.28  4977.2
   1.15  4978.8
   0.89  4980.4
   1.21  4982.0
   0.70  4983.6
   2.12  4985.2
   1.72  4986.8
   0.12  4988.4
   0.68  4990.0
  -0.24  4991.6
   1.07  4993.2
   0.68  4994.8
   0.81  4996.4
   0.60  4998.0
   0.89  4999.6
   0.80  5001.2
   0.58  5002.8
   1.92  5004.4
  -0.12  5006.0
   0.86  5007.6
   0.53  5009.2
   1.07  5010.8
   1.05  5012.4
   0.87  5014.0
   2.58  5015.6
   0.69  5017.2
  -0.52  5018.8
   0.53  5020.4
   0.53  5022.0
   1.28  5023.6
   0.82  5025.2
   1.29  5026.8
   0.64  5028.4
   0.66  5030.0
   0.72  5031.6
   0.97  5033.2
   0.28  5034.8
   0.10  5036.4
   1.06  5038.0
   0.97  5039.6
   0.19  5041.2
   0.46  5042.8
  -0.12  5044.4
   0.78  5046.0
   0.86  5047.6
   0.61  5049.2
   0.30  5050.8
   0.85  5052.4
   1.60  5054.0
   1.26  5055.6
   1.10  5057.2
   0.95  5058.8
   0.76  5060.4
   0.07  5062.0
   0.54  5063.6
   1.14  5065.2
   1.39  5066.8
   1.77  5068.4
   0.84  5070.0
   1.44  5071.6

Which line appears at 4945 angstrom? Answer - [O II]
